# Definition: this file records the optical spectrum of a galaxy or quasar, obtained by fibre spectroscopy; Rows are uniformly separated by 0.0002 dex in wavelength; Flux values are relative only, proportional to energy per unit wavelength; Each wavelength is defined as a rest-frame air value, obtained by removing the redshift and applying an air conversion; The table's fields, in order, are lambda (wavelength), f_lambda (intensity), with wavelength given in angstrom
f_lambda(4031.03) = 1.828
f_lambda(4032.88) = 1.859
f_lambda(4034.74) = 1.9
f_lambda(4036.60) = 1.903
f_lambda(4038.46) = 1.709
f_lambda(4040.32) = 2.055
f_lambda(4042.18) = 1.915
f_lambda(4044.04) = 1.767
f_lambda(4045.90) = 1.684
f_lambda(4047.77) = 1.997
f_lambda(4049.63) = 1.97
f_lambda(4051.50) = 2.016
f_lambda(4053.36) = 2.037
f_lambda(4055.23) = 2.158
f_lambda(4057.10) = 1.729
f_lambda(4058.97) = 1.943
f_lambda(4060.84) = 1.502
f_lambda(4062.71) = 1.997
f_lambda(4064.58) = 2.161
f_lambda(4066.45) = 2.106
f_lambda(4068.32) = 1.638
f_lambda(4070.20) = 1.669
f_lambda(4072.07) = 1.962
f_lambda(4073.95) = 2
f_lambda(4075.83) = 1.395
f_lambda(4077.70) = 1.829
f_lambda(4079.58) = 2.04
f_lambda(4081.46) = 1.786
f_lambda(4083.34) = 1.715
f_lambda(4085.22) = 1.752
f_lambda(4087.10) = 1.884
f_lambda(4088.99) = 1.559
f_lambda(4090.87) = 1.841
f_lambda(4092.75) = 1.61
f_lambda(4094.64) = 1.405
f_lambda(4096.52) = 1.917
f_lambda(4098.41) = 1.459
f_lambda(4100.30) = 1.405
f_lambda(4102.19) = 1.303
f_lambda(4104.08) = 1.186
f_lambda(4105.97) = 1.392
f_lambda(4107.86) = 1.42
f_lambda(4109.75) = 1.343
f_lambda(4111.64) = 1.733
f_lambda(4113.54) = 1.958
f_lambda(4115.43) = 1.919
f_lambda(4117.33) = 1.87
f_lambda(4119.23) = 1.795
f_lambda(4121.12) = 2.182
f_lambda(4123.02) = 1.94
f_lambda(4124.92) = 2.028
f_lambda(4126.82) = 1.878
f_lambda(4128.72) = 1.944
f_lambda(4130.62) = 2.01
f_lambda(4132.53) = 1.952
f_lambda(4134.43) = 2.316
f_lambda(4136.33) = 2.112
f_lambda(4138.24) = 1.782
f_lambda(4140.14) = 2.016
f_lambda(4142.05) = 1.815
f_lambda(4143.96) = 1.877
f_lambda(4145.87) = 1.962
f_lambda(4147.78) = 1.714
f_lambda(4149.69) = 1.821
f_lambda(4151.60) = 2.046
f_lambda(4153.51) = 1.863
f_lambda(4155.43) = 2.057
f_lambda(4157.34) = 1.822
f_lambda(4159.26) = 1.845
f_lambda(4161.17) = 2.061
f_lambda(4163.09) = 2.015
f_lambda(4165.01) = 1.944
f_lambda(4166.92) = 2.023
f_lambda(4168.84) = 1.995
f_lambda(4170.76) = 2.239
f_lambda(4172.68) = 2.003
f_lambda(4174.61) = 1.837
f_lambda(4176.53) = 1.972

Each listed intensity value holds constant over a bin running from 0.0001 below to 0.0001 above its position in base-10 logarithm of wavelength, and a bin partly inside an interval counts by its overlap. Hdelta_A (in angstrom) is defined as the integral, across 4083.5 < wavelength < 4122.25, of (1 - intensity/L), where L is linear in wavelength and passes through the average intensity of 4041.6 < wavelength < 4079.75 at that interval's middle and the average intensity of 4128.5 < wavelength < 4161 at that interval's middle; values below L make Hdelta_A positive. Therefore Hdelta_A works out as 5.29 angstrom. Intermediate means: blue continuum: 1.88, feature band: 1.65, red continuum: 1.94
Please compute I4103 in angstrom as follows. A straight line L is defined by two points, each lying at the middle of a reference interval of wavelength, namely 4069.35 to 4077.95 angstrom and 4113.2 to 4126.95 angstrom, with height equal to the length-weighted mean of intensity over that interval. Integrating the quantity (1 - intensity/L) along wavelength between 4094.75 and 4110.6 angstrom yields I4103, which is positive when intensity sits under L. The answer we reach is 3.8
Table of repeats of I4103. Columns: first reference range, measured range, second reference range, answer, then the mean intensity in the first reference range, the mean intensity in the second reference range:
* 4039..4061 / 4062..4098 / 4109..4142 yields 2.24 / 1.91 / 1.93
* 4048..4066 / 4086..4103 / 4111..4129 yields 2.95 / 1.95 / 1.93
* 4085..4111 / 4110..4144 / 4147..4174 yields -4.17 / 1.53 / 1.96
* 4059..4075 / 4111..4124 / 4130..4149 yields 0.08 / 1.88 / 1.95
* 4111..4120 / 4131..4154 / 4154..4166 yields -0.32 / 1.86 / 1.95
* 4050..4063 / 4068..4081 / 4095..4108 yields -0.59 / 1.91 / 1.44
